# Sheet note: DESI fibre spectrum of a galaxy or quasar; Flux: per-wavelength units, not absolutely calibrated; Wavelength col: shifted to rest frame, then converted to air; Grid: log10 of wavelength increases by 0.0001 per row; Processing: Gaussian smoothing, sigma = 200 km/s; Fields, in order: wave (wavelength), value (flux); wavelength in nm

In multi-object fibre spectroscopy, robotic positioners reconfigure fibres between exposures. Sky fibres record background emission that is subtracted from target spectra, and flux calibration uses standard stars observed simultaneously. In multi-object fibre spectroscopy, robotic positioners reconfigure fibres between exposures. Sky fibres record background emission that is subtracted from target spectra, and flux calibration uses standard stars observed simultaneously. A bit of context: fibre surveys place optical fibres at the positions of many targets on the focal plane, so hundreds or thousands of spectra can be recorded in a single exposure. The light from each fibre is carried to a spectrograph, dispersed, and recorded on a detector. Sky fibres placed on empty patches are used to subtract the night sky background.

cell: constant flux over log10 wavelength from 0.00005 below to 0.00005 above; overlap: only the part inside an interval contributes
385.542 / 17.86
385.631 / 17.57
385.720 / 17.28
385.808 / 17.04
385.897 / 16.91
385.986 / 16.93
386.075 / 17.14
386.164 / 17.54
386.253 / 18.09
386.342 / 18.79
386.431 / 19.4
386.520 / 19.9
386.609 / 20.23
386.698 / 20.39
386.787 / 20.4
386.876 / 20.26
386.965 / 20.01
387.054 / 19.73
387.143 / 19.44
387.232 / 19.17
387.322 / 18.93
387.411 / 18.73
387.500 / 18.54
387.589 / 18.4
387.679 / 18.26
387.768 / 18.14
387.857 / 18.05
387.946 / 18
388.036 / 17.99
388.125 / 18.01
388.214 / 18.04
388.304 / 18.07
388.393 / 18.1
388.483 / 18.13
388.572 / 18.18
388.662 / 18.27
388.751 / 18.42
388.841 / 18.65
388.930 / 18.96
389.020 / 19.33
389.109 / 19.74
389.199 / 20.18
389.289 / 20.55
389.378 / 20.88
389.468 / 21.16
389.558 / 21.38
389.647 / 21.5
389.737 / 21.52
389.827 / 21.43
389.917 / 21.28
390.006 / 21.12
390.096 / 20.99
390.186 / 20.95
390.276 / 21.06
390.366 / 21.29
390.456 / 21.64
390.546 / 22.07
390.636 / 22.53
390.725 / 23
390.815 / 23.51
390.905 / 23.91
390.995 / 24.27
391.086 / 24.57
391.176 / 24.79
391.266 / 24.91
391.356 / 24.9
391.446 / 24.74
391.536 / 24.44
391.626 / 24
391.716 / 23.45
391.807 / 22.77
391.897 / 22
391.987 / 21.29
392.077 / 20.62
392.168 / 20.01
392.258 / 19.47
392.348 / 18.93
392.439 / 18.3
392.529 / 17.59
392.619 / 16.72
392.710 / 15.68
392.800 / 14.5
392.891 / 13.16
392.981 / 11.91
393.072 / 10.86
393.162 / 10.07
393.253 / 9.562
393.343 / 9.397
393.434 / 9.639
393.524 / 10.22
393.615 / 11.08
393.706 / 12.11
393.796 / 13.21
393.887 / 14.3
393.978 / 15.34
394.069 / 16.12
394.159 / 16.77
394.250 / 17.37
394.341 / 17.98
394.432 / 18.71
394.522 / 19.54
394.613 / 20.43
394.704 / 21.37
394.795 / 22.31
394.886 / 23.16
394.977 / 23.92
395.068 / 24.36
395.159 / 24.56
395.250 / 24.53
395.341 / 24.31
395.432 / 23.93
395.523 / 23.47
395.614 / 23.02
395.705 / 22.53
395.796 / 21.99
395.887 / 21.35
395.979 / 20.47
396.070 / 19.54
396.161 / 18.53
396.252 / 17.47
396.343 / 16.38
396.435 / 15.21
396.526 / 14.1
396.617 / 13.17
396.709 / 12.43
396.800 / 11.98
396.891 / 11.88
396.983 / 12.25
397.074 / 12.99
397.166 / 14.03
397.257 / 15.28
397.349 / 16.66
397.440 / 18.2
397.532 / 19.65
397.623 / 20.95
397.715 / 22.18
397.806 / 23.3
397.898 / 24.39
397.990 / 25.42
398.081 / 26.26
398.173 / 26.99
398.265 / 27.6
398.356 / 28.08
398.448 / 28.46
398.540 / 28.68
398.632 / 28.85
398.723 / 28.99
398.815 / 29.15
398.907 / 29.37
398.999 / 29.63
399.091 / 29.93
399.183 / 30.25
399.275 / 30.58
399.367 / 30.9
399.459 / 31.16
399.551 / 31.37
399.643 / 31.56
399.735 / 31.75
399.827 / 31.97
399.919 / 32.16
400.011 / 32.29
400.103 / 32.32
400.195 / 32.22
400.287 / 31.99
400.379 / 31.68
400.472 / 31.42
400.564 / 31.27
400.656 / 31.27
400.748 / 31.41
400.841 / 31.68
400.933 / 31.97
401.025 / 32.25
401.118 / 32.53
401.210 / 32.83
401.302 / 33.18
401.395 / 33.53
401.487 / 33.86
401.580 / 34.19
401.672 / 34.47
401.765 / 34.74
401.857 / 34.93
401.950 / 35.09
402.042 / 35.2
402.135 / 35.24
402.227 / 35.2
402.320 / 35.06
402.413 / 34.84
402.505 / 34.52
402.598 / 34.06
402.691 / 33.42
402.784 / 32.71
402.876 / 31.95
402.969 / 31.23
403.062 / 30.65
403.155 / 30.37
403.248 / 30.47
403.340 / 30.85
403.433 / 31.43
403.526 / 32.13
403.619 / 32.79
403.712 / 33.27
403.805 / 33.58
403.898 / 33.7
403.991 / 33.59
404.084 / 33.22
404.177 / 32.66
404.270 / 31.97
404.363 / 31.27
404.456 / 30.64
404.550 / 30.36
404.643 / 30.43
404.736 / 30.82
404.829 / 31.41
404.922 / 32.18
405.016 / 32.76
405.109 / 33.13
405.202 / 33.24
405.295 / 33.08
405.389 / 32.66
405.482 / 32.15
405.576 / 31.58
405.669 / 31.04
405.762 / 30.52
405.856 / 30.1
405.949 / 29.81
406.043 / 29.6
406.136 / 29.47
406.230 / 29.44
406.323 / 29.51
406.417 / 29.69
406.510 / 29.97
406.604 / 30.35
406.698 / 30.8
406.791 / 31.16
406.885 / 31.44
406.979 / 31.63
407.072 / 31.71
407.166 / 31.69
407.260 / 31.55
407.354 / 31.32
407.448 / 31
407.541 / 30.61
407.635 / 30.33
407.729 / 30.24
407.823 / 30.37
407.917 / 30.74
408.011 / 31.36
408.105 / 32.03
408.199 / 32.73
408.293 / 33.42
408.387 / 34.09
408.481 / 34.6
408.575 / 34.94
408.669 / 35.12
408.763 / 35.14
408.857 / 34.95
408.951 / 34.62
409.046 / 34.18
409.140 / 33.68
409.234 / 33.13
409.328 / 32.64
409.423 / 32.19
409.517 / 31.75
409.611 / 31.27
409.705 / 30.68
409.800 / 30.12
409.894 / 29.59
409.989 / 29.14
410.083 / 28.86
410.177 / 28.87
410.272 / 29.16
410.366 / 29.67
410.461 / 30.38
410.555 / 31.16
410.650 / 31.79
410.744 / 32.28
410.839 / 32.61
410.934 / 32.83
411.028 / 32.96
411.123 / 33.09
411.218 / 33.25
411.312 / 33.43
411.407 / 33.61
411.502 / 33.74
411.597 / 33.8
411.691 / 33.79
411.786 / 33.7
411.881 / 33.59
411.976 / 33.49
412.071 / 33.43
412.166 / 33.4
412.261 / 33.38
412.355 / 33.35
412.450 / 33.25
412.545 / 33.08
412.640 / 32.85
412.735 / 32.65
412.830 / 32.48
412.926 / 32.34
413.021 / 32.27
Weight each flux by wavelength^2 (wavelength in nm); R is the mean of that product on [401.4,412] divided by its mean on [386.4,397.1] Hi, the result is 1.82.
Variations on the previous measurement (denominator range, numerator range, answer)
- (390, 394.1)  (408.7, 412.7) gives 1.92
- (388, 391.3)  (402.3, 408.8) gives 1.66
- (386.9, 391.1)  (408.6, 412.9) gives 1.80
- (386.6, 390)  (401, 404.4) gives 1.84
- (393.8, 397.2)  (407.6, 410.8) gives 1.83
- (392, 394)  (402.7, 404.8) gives 2.35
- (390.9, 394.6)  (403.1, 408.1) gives 1.89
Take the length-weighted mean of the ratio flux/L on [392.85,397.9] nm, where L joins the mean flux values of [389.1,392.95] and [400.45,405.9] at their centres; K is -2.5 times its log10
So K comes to 0.41 mag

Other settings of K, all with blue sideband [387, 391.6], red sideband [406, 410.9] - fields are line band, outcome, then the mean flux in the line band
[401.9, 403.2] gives -0.19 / 33.5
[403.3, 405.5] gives -0.11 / 32.2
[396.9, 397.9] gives 0.39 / 17.7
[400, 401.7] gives -0.19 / 32.4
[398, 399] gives -0.09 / 28.2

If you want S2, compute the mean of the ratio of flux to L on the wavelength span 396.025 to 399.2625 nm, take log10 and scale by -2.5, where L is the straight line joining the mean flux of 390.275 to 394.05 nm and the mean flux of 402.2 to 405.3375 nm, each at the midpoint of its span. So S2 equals 0.18 mag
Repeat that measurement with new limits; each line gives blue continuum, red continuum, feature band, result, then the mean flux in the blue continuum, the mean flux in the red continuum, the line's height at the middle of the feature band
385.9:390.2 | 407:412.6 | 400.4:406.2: -0.14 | 19.3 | 32.3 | 28.4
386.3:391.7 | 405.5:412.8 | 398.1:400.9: -0.15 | 20.6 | 31.9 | 26.5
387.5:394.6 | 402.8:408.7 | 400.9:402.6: -0.21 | 18.8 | 31.6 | 28.1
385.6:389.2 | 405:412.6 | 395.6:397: 0.38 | 18.6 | 32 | 24.2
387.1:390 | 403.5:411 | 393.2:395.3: 0.32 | 19.3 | 31.7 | 23.1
